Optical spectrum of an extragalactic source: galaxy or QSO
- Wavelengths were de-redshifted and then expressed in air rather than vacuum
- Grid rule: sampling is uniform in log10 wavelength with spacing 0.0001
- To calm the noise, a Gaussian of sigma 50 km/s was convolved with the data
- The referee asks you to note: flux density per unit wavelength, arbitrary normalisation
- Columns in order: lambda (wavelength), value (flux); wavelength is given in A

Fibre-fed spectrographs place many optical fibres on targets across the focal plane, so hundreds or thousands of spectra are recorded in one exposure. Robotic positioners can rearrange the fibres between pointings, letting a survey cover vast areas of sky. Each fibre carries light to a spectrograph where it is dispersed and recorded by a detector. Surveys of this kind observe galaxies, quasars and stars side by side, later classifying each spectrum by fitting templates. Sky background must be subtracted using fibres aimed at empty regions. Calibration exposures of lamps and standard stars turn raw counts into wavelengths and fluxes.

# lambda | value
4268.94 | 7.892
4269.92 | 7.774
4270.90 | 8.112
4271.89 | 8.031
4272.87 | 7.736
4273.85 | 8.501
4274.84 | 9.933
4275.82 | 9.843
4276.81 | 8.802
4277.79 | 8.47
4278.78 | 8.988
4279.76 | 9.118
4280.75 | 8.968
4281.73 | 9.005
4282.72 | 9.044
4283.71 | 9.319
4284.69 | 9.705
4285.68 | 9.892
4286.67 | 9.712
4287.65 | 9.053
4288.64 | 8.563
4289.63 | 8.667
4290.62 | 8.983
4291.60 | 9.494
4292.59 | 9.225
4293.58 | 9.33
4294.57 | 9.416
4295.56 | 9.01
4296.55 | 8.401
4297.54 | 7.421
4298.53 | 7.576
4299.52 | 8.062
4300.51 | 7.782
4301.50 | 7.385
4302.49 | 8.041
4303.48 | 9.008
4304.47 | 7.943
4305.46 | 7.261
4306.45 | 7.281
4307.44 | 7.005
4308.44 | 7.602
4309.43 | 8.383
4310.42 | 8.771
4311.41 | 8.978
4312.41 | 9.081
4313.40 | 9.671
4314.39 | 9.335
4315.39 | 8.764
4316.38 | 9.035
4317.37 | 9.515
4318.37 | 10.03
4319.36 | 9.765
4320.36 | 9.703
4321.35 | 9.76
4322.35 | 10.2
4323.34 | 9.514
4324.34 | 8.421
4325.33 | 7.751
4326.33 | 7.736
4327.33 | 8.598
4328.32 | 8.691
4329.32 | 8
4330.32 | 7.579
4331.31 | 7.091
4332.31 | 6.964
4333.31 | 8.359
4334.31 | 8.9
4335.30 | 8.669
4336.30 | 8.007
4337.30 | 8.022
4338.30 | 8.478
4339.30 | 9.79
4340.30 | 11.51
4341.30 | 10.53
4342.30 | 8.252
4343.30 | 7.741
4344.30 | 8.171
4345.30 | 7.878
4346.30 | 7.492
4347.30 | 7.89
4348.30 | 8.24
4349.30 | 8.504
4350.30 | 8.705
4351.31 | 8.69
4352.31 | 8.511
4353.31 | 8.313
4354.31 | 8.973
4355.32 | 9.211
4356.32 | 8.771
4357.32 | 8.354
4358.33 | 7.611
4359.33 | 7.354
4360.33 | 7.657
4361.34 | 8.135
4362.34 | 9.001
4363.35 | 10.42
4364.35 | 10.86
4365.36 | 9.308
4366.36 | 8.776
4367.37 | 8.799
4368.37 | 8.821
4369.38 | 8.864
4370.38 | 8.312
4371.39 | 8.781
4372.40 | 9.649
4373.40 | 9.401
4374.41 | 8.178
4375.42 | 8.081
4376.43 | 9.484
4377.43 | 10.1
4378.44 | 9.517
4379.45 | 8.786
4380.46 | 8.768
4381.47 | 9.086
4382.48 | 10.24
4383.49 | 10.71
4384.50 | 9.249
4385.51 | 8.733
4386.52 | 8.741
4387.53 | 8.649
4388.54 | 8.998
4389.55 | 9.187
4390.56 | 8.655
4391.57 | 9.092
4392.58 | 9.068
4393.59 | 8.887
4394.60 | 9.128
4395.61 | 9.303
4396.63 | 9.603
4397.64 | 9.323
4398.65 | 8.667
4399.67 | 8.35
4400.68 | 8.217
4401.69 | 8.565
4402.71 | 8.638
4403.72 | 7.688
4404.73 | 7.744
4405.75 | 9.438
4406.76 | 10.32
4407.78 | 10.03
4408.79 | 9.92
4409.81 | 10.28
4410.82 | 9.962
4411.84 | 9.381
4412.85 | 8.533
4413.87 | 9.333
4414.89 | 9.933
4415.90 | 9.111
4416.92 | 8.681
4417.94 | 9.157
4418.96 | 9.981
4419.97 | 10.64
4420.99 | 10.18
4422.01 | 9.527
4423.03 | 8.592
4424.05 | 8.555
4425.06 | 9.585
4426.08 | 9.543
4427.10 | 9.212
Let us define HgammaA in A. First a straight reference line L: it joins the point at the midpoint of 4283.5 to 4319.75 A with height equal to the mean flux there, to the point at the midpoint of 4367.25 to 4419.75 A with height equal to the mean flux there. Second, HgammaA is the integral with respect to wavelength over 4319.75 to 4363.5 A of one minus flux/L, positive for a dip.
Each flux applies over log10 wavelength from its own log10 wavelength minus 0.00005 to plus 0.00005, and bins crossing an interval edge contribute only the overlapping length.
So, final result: 1.7 A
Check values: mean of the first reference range 8.71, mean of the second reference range 9.13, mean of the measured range 8.54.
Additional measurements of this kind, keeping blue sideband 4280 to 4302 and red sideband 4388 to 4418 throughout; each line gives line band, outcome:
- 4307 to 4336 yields 0.7 A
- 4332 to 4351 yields 0.8 A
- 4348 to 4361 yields 0.9 A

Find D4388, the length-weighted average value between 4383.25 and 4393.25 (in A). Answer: 9.07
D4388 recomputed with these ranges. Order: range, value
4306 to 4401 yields 8.8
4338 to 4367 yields 8.73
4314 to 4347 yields 8.73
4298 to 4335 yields 8.48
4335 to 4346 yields 8.8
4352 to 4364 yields 8.56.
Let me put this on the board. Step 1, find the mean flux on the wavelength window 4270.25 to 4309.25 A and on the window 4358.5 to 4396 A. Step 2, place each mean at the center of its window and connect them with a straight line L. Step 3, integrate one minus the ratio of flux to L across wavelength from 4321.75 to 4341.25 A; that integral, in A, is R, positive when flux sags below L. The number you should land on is 0.5 A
